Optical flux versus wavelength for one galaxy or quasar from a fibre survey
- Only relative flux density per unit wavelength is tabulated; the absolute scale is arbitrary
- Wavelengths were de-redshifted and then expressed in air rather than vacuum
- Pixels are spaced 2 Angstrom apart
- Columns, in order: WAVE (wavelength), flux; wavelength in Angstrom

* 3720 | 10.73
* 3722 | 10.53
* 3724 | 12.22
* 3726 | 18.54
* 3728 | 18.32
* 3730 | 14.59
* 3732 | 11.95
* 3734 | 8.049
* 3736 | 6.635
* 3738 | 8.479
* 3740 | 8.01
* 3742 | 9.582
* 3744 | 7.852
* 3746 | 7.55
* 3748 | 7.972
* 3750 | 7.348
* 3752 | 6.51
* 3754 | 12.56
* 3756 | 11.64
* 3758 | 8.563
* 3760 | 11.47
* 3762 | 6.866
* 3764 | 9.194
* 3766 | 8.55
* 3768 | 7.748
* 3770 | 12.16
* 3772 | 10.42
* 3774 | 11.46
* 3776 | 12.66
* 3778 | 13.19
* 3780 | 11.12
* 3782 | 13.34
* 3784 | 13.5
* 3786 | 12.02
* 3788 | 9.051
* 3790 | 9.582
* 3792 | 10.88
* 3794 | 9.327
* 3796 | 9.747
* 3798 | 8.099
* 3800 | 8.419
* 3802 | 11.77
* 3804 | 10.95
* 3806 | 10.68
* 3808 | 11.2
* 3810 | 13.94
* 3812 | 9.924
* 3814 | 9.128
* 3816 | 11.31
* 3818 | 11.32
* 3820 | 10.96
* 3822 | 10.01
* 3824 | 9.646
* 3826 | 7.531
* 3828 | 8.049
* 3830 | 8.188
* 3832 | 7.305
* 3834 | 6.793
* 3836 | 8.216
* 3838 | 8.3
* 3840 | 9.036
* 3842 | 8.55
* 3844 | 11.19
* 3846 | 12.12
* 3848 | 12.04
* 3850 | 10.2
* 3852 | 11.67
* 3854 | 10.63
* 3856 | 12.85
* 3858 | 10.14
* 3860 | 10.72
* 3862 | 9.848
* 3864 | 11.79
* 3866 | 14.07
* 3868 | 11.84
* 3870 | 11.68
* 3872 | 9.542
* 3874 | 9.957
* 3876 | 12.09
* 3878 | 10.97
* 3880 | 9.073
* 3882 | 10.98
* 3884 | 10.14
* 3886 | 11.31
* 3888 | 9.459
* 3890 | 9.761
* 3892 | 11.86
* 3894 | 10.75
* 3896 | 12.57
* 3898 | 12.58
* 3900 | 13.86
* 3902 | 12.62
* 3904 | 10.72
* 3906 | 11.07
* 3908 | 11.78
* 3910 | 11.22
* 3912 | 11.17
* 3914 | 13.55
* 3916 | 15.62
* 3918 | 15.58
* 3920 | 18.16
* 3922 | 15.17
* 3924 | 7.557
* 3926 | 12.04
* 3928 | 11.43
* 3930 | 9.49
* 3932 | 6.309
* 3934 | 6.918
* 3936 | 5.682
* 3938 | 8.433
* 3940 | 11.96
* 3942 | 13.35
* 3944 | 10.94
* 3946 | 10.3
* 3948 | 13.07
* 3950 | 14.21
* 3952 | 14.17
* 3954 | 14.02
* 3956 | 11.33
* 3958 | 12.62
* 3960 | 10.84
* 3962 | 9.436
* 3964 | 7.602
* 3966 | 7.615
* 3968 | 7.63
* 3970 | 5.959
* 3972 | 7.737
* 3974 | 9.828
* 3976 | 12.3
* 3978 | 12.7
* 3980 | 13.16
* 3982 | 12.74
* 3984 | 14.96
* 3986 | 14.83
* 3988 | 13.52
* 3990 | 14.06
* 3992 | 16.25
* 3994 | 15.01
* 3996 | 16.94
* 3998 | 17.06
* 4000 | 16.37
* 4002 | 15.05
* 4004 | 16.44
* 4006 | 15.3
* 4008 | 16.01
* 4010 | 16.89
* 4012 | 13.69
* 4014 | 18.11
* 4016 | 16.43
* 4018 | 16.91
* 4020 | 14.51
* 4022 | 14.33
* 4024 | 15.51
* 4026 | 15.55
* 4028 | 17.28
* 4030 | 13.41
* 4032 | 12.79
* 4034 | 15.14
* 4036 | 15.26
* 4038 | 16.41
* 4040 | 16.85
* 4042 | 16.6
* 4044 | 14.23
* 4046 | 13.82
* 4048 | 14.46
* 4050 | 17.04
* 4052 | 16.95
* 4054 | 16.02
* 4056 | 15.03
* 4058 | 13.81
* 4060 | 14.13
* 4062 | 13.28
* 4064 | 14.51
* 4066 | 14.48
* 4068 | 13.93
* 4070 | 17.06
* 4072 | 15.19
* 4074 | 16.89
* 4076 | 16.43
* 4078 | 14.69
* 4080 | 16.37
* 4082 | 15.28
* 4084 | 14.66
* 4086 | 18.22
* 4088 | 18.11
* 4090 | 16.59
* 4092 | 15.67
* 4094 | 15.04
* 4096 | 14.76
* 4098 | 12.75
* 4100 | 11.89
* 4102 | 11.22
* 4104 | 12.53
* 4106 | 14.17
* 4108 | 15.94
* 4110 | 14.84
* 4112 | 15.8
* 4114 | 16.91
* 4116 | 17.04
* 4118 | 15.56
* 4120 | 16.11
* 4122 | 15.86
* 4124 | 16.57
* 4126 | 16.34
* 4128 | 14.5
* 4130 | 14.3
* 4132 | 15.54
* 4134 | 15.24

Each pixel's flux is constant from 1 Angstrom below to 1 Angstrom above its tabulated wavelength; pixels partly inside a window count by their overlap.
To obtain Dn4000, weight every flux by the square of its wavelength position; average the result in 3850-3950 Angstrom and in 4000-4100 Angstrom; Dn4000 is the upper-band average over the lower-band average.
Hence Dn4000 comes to 1.5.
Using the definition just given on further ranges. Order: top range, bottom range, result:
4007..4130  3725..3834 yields 1.74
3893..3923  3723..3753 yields 1.40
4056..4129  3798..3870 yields 1.68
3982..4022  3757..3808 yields 1.67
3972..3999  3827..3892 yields 1.44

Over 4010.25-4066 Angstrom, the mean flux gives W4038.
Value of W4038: 15.3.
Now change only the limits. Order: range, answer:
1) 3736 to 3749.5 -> 8.09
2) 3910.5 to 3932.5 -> 12.5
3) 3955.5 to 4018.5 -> 13.3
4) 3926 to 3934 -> 9.18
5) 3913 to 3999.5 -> 11.9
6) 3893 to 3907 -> 12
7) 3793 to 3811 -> 10.5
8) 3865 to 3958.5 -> 11.5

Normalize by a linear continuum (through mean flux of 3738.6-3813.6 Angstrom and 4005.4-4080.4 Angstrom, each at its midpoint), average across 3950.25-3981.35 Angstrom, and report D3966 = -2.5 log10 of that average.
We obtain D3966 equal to 0.29 mag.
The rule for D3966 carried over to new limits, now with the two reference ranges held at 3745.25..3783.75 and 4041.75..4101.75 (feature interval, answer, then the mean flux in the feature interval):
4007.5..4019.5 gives -0.146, 16.3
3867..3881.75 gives 0.112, 10.7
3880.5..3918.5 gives 0.046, 11.8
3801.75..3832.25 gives 0.083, 10.1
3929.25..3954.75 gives 0.221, 10.7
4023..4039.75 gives -0.052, 15.2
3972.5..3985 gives 0.103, 12.4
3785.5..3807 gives 0.066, 10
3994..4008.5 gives -0.149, 16.1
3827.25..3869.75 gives 0.131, 10.2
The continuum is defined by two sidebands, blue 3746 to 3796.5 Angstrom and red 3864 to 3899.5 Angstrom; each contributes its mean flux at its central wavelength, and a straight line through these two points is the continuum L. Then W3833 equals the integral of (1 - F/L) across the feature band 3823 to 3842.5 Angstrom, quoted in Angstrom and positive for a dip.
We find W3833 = 4.70 Angstrom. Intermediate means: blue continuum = 10.2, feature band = 8.15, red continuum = 11.2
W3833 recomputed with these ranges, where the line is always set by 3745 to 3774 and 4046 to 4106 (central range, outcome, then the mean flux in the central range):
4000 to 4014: -2.06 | 15.8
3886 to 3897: 0.71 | 10.9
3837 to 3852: 0.72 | 10.3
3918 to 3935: 1.55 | 11.2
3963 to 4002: 2.55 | 12.5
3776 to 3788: -3.31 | 12.3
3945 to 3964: 1.23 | 12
